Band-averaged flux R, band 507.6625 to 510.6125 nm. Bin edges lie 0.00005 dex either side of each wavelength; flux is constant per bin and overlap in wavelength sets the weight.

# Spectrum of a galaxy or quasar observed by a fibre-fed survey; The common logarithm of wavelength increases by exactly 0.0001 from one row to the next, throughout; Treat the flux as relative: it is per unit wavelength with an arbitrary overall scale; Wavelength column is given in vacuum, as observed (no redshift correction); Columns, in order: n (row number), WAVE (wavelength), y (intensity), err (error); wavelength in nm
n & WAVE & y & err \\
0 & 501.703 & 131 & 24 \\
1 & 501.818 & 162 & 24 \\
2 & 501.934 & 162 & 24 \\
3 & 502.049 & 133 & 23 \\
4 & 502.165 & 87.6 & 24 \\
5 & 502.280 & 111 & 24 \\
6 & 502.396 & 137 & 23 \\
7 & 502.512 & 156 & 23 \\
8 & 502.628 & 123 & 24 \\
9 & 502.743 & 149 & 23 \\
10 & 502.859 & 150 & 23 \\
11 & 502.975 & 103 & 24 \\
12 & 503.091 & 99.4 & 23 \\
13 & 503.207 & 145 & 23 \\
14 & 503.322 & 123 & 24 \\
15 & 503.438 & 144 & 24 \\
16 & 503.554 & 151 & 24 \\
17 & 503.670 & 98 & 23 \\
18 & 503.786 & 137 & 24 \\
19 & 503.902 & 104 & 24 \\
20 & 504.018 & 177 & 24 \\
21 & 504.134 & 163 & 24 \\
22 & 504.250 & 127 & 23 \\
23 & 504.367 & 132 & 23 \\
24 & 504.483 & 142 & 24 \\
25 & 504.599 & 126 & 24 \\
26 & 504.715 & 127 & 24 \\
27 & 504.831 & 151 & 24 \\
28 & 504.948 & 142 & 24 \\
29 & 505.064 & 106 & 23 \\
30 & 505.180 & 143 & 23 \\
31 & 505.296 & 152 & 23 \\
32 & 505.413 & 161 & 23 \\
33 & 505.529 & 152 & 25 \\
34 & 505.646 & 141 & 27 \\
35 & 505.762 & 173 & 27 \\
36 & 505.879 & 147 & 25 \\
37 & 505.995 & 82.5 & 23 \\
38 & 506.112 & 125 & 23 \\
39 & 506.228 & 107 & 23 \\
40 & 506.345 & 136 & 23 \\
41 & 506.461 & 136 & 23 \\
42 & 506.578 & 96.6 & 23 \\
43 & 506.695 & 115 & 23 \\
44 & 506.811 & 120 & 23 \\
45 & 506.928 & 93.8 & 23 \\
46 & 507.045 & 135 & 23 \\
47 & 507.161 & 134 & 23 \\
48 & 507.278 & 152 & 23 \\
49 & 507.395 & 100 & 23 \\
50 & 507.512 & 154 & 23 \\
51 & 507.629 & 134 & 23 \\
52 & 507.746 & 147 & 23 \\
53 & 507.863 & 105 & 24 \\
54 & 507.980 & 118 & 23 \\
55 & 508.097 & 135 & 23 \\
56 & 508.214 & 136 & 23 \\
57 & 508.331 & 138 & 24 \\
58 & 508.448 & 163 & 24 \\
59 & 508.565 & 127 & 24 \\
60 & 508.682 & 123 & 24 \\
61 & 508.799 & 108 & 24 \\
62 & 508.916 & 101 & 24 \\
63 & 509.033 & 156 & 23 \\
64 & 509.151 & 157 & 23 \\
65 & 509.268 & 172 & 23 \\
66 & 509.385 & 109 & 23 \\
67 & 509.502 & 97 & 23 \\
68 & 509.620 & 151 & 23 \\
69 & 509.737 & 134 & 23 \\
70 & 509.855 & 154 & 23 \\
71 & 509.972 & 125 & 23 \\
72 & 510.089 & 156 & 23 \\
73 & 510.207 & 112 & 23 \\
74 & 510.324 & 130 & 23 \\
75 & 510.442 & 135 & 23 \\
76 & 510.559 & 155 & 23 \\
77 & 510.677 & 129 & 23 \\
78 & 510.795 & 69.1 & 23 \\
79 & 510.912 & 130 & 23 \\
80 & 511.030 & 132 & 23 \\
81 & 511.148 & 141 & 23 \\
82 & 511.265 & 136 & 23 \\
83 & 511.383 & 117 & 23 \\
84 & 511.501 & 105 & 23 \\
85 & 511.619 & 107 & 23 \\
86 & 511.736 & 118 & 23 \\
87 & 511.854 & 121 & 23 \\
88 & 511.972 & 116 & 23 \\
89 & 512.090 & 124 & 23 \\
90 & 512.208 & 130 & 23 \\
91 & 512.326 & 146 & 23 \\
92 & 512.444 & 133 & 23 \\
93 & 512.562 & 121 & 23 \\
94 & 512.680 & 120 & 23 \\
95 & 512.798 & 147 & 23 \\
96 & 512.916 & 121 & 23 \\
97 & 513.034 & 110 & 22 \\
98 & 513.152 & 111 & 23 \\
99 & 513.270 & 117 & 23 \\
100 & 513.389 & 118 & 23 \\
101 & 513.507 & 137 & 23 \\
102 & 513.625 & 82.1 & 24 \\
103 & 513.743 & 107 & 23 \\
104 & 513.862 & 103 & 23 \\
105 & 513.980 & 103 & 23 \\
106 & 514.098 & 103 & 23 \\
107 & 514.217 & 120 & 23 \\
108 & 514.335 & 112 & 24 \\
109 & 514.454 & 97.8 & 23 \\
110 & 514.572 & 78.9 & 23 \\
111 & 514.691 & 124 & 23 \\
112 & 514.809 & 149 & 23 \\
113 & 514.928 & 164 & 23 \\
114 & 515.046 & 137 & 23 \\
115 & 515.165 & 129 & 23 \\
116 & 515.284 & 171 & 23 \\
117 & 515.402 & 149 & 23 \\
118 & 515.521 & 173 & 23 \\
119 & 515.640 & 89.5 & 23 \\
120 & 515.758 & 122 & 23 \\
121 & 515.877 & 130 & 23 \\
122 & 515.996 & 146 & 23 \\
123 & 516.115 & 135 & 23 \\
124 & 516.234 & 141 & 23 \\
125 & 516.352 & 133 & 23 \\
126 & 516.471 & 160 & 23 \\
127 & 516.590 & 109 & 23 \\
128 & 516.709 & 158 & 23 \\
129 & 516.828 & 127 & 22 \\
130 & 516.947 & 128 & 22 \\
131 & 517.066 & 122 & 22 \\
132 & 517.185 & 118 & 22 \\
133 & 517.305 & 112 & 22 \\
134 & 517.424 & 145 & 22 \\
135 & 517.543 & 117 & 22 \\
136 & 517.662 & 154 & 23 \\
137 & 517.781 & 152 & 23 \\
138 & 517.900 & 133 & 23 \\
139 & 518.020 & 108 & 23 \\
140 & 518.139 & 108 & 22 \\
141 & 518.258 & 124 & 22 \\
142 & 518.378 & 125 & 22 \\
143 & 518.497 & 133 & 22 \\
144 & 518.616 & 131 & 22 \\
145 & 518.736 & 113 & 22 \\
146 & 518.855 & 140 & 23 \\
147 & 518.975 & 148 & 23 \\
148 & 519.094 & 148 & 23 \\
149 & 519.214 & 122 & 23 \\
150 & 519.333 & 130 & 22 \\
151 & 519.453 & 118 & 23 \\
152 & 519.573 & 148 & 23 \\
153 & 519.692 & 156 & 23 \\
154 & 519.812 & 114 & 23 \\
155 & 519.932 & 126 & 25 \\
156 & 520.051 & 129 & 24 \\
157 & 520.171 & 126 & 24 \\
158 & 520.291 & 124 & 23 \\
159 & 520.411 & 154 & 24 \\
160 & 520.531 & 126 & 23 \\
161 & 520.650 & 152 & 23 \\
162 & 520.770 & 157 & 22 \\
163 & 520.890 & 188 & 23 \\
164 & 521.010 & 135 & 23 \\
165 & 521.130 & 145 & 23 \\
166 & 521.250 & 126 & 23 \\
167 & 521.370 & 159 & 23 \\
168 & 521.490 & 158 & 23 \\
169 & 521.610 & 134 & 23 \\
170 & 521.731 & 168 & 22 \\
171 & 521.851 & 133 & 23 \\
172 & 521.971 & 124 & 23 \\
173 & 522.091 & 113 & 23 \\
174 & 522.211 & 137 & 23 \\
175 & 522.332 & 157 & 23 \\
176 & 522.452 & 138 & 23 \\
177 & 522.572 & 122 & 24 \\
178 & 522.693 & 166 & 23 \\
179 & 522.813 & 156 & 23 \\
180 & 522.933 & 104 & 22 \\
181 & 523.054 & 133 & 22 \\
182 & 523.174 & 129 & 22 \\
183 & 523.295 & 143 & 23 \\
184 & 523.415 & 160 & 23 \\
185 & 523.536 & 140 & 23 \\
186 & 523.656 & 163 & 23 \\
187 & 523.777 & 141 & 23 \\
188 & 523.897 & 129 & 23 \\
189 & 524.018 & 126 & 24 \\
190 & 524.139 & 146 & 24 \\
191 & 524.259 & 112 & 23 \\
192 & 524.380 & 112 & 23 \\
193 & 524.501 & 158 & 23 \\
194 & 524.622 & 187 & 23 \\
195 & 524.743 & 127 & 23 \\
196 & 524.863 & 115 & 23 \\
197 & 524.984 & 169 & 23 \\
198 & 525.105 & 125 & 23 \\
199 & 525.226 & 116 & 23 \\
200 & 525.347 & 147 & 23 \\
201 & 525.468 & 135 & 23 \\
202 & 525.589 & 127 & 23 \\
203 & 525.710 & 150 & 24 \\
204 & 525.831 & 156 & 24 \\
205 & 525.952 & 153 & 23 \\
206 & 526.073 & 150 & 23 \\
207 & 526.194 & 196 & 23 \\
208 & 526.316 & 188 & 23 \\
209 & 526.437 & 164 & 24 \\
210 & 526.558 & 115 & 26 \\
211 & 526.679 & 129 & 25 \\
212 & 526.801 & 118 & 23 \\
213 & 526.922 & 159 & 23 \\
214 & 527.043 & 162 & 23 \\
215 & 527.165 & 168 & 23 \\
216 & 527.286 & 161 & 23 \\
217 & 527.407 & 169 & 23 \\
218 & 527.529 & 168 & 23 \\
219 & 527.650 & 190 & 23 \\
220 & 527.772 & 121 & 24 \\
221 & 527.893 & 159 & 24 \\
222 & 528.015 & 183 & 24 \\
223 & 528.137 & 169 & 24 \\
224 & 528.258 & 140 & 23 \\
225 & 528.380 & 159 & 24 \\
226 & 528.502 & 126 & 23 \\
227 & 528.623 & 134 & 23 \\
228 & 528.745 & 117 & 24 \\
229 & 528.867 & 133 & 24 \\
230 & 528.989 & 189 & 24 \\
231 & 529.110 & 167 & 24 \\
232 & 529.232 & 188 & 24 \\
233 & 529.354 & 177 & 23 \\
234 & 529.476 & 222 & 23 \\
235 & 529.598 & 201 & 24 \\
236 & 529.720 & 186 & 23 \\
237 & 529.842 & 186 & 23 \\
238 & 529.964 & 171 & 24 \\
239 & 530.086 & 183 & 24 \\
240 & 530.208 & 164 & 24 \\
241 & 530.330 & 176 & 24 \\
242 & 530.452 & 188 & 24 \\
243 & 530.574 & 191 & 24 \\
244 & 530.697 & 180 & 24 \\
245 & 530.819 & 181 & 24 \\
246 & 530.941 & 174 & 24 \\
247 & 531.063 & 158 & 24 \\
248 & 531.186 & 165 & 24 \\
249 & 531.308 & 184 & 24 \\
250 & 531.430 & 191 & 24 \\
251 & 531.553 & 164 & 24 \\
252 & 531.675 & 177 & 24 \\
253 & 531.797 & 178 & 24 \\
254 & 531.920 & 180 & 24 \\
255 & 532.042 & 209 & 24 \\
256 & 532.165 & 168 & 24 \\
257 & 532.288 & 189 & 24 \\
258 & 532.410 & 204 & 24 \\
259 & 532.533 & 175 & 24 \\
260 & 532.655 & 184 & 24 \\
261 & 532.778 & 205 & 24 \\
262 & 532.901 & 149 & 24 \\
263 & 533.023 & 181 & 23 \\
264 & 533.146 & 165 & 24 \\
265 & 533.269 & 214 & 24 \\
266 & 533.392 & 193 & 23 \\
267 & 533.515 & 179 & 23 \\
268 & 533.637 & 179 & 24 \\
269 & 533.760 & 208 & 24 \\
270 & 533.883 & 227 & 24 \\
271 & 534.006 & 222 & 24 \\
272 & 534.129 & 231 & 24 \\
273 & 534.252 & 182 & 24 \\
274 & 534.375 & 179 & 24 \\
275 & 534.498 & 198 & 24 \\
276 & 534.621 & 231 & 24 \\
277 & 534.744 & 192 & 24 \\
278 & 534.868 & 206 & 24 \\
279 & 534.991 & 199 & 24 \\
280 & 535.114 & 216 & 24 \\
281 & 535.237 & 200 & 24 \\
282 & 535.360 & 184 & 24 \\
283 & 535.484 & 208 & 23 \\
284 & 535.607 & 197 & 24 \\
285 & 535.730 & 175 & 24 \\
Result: 134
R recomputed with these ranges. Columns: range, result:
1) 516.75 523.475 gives 136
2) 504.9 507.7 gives 131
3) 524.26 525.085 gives 141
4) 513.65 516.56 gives 128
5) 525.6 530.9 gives 165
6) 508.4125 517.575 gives 127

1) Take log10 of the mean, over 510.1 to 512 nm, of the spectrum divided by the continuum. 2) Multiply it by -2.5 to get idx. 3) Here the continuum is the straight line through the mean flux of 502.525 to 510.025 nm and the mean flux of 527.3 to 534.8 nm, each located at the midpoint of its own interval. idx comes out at 0.15 mag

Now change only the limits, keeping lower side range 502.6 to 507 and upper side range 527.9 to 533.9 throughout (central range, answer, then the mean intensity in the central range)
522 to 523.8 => 0.17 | 140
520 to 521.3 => 0.12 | 142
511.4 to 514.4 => 0.24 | 117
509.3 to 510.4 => 0.08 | 131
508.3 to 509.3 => 0.01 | 137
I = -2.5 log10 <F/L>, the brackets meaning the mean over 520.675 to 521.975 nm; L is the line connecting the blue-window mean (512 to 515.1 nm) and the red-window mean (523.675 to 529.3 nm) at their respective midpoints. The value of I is -0.09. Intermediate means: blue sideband 120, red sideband 149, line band 149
